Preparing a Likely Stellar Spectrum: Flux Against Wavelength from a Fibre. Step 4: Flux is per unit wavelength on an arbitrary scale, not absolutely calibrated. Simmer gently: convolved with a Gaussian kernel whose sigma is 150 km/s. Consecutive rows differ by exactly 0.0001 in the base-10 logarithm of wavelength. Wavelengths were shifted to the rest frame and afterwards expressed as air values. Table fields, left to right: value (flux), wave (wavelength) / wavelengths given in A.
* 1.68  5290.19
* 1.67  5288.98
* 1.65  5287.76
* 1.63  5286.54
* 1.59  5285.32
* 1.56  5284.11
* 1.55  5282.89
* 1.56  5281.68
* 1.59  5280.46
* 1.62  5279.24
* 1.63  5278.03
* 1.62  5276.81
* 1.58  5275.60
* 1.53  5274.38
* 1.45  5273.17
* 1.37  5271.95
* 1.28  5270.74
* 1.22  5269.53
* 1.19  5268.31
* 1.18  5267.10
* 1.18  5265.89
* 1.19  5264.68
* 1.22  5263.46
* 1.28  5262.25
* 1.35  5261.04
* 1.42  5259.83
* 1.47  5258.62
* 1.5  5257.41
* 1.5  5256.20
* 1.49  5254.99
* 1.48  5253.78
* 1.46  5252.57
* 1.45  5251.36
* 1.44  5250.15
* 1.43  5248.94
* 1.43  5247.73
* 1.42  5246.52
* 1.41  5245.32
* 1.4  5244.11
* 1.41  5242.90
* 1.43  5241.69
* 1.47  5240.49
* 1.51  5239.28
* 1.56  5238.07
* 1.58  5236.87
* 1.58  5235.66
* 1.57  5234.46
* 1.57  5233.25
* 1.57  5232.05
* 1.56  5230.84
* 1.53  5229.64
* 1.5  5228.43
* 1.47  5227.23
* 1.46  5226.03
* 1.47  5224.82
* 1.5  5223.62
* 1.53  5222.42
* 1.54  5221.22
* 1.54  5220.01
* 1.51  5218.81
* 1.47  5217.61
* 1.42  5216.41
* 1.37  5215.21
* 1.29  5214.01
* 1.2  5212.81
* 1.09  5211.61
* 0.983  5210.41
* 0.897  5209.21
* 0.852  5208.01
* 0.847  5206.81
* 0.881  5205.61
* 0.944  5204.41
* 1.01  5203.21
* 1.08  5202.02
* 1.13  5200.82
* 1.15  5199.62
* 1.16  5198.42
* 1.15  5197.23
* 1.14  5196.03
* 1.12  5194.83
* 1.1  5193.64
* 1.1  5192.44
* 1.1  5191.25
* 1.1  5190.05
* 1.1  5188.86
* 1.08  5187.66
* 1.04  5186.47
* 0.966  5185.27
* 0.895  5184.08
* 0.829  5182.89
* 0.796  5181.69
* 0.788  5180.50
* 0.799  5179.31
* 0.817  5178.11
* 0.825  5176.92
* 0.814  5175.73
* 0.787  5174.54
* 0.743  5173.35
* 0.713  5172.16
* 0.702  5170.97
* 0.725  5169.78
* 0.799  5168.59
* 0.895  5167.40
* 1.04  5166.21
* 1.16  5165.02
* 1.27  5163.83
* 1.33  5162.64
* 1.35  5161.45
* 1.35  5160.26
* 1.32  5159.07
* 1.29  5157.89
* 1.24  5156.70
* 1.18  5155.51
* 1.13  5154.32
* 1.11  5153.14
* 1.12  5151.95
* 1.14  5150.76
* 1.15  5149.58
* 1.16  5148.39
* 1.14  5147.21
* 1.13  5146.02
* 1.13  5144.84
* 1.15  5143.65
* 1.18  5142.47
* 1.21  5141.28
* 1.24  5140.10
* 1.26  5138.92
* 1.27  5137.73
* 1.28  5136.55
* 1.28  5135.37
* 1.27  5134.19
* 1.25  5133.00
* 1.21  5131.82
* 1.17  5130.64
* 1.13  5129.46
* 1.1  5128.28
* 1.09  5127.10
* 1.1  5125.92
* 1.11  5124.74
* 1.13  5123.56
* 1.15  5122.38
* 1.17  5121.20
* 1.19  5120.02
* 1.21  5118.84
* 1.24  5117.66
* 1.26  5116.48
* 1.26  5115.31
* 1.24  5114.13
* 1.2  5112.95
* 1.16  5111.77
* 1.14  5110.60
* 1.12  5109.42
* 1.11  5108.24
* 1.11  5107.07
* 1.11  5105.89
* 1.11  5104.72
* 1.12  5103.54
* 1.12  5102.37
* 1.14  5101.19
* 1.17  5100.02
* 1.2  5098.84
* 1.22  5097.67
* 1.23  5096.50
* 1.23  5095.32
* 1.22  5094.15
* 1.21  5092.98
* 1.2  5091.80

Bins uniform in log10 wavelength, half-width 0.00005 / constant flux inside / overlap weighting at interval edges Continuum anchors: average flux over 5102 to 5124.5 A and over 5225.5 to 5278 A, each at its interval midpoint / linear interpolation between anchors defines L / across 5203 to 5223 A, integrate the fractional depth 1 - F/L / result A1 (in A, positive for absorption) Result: 2.37 A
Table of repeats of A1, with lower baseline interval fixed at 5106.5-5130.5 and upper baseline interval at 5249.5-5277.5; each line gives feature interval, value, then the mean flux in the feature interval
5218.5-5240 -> -3.19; 1.53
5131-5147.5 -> -0.30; 1.21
